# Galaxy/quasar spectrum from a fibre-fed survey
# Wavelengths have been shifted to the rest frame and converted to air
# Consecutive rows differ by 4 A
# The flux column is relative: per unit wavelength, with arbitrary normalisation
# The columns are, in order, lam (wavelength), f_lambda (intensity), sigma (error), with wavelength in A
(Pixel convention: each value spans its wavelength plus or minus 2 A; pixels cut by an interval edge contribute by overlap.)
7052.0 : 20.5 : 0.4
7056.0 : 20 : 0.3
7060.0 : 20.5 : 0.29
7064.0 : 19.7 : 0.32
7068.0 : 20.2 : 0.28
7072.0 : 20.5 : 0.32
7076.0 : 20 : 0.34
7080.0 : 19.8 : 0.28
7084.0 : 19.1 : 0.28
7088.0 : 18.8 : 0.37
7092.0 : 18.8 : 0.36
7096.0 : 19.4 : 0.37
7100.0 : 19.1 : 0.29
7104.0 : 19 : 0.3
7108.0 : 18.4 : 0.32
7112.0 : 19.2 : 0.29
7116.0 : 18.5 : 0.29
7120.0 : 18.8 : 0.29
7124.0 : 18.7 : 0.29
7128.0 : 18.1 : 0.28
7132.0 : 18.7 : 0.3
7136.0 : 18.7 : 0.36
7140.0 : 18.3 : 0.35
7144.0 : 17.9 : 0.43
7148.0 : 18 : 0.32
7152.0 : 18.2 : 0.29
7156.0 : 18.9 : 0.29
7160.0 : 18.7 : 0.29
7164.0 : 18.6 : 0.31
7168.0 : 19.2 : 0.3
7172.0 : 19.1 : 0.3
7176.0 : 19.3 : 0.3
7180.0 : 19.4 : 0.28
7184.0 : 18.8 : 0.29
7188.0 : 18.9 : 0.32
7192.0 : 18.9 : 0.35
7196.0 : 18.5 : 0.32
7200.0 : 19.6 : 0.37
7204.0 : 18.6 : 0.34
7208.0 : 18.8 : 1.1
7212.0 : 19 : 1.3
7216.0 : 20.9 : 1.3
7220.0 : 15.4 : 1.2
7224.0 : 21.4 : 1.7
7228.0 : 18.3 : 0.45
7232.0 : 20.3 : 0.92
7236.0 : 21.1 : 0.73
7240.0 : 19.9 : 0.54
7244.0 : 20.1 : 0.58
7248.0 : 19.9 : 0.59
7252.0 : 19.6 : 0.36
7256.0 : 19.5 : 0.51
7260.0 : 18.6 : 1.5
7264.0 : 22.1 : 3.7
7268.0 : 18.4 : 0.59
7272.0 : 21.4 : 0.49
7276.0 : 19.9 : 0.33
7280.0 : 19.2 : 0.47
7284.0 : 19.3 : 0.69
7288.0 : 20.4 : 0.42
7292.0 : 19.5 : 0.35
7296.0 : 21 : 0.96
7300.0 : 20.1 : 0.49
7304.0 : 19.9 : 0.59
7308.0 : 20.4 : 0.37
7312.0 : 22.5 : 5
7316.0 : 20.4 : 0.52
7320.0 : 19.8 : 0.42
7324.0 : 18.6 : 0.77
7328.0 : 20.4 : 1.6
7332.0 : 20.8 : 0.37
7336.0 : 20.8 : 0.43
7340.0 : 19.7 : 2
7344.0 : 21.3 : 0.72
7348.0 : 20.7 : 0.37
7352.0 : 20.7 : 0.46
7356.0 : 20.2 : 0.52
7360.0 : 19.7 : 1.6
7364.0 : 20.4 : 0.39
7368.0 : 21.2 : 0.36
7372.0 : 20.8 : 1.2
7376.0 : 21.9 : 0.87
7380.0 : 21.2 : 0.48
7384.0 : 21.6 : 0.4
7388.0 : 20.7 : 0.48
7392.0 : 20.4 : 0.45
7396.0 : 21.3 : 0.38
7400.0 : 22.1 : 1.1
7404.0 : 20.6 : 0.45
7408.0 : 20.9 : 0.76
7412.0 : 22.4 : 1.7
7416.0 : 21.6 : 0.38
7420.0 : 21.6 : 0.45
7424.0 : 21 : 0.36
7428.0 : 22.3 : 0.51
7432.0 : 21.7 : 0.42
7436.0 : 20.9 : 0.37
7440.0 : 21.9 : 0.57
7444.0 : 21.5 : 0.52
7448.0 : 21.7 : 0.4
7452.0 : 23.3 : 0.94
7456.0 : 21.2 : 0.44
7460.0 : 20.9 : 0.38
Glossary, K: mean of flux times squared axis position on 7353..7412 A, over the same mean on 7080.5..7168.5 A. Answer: 1.2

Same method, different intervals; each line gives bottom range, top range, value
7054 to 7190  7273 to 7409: 1.15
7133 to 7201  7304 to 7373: 1.14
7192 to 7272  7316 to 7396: 1.09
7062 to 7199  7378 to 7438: 1.22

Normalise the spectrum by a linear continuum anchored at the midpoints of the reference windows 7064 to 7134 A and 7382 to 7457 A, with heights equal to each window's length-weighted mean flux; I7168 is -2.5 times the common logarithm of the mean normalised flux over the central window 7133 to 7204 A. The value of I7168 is 0.05 mag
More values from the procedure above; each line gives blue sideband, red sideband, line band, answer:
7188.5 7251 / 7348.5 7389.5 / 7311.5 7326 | 0.013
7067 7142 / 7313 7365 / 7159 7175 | 0.025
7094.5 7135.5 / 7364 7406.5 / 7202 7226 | 0.035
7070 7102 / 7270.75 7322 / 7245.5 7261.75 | 0.037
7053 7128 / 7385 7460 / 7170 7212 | 0.056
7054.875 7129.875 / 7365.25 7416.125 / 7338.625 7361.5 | 0.030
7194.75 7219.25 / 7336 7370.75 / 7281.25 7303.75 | -0.006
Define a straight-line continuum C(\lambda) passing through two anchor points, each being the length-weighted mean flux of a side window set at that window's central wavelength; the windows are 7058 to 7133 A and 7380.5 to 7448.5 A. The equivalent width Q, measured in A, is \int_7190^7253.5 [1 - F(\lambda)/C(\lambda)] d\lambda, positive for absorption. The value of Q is 2.2 A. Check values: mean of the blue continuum 19.2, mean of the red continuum 21.4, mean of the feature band 19.4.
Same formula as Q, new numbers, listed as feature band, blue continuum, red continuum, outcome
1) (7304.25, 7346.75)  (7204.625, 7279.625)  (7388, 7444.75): 0.1 A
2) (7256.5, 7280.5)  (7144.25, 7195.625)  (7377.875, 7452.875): -0.1 A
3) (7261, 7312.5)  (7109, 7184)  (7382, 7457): -0.2 A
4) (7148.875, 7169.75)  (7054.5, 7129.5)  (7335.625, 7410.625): 1.1 A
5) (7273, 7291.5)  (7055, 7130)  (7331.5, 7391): 0.5 A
